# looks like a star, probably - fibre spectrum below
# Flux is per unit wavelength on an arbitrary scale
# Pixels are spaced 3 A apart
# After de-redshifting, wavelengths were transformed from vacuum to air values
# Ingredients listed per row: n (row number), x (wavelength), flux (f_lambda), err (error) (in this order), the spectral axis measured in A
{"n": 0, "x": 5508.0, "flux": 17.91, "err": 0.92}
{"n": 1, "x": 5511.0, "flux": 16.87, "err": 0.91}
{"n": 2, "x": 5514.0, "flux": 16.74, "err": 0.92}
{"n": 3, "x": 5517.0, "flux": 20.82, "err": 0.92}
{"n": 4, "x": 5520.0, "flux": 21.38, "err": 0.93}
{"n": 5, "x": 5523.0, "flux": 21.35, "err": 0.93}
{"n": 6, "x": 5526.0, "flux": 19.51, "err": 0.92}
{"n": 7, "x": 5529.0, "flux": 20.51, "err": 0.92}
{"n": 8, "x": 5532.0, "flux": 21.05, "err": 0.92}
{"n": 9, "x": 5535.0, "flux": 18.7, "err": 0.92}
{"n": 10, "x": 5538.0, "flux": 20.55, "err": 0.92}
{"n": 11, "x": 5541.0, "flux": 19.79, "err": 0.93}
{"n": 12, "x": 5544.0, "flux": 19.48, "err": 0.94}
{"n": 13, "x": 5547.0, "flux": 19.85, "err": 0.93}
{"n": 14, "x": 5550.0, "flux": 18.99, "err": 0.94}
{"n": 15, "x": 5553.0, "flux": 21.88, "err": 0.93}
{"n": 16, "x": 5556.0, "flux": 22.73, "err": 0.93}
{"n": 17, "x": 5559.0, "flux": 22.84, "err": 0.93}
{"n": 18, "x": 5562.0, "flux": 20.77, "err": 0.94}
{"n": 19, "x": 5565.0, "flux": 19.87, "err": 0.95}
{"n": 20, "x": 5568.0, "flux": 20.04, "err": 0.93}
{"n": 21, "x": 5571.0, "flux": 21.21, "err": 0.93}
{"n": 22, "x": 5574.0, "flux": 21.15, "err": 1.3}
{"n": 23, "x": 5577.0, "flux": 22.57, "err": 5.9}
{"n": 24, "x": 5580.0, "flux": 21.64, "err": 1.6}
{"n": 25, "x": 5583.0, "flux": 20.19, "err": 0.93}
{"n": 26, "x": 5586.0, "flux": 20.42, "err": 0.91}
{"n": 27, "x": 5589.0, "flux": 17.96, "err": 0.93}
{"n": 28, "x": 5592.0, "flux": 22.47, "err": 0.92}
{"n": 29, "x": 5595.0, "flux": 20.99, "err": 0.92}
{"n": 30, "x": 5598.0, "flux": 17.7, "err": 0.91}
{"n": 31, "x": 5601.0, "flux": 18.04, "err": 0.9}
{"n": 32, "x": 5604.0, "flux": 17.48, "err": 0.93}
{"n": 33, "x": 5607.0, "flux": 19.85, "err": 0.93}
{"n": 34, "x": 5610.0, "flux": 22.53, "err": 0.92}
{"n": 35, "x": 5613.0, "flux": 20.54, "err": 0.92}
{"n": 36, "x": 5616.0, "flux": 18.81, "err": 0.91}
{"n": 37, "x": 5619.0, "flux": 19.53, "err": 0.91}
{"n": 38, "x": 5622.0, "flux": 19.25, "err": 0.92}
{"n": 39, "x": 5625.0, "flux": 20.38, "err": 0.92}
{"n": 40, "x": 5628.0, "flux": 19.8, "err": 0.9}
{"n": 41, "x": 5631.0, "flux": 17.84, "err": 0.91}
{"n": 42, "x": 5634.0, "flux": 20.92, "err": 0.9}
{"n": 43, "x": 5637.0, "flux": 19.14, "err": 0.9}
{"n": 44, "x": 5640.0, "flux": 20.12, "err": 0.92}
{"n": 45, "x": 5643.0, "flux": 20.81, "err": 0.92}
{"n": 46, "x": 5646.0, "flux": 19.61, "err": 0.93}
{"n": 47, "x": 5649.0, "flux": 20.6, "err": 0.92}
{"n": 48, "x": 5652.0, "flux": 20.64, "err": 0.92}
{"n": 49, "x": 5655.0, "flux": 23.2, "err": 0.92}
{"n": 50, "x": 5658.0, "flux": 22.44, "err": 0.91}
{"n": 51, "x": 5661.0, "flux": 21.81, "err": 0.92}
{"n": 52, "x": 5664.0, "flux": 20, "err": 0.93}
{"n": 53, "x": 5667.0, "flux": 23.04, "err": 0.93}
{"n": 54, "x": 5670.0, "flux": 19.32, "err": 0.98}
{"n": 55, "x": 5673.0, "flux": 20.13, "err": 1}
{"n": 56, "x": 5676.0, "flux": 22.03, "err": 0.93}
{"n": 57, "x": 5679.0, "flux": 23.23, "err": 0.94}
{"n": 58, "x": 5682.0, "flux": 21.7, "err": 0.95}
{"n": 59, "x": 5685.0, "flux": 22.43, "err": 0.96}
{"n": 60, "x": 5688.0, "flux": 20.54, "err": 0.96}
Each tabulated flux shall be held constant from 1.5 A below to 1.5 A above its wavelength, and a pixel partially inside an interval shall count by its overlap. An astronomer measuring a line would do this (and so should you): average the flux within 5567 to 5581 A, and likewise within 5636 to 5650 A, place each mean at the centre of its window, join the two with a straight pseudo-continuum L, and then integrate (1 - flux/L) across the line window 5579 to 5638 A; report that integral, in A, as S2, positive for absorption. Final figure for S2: 2.7 A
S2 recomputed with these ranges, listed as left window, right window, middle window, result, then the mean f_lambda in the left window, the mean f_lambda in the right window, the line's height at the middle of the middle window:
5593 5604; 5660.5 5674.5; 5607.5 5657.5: -1.13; 18.9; 20.8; 19.8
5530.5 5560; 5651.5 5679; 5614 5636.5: 1.79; 20.5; 21.5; 21.2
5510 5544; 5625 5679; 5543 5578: -1.58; 19.8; 20.7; 20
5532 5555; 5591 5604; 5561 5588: -1.56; 20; 19.4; 19.7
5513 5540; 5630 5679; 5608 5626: 0.41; 20.1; 20.8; 20.6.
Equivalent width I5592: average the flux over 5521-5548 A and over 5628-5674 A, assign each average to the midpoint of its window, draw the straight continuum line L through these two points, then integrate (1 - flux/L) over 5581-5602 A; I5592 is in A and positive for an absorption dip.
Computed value 0.6 A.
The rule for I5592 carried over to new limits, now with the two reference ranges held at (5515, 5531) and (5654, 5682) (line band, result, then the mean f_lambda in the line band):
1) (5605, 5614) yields 0.2 A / 20.8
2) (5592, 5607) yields 1.5 A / 19.1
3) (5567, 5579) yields -0.2 A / 21.3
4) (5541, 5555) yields 0.4 A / 20.1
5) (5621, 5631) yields 0.8 A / 19.5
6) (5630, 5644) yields 1.1 A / 19.8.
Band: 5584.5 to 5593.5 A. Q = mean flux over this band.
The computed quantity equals 20.3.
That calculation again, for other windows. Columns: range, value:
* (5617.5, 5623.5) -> 19.4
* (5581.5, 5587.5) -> 20.3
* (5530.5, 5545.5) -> 19.9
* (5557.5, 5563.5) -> 21.8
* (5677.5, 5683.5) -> 22.5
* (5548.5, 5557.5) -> 21.2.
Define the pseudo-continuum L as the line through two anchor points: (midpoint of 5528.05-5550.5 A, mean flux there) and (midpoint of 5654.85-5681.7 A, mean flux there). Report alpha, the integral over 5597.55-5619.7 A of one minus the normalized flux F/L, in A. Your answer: 1.5 A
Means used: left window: 19.9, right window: 21.6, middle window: 19.4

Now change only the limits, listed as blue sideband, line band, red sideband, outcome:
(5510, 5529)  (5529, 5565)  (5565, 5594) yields -0.7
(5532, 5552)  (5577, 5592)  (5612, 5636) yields -0.7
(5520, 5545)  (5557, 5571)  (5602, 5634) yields -0.7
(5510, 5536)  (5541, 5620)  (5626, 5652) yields -2.2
